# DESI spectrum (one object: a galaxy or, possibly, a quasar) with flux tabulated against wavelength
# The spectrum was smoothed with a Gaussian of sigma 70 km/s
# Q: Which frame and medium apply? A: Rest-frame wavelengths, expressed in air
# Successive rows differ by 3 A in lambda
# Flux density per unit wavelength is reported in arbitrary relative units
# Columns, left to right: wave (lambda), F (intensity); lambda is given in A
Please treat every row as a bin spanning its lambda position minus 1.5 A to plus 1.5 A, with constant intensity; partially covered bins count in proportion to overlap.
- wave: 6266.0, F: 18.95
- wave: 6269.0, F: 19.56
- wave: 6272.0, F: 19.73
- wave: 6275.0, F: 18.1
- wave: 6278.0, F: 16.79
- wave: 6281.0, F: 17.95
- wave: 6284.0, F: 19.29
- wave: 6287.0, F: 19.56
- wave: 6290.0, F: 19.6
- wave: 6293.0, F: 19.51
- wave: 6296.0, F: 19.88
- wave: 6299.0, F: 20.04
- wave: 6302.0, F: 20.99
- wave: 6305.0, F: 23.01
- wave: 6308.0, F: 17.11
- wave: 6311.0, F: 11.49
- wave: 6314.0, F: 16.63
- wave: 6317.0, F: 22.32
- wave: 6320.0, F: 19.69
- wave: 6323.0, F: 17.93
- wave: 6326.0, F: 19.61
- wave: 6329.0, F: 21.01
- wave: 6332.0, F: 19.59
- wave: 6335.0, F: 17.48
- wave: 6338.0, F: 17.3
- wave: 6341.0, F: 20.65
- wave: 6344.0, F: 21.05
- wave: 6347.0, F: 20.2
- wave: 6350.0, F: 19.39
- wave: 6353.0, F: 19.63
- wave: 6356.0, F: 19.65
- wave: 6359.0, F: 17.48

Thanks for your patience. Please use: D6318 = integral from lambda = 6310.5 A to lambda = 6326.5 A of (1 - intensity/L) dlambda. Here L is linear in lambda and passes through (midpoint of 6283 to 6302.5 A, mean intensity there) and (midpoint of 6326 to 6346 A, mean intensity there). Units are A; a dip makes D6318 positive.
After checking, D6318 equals 1.1 A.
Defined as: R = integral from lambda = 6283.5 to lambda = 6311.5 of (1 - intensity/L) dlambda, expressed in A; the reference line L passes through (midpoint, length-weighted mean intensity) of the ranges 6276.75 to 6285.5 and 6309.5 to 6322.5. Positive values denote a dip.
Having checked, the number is -2.3 A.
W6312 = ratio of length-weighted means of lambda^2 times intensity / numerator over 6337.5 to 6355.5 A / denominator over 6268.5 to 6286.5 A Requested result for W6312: 1.09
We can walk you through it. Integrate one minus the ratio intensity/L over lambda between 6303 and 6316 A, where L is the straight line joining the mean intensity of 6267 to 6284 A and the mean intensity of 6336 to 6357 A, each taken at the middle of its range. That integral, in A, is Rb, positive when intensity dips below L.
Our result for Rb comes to 1.12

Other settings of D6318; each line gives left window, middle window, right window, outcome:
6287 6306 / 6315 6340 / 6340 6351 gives 1.3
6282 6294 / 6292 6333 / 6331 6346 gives 0.3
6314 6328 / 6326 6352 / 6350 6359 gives -0.3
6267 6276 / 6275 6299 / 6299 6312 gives 0.0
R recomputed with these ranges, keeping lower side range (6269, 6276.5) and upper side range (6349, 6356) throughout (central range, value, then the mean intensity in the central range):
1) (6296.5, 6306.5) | -1.03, 21.2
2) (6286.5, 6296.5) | -0.24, 19.6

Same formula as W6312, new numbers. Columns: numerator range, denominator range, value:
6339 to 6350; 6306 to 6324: 1.16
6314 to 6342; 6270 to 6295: 1.04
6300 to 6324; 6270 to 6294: 1.00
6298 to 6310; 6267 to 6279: 1.08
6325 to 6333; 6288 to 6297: 1.04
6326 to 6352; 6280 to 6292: 1.04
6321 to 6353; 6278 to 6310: 1.01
